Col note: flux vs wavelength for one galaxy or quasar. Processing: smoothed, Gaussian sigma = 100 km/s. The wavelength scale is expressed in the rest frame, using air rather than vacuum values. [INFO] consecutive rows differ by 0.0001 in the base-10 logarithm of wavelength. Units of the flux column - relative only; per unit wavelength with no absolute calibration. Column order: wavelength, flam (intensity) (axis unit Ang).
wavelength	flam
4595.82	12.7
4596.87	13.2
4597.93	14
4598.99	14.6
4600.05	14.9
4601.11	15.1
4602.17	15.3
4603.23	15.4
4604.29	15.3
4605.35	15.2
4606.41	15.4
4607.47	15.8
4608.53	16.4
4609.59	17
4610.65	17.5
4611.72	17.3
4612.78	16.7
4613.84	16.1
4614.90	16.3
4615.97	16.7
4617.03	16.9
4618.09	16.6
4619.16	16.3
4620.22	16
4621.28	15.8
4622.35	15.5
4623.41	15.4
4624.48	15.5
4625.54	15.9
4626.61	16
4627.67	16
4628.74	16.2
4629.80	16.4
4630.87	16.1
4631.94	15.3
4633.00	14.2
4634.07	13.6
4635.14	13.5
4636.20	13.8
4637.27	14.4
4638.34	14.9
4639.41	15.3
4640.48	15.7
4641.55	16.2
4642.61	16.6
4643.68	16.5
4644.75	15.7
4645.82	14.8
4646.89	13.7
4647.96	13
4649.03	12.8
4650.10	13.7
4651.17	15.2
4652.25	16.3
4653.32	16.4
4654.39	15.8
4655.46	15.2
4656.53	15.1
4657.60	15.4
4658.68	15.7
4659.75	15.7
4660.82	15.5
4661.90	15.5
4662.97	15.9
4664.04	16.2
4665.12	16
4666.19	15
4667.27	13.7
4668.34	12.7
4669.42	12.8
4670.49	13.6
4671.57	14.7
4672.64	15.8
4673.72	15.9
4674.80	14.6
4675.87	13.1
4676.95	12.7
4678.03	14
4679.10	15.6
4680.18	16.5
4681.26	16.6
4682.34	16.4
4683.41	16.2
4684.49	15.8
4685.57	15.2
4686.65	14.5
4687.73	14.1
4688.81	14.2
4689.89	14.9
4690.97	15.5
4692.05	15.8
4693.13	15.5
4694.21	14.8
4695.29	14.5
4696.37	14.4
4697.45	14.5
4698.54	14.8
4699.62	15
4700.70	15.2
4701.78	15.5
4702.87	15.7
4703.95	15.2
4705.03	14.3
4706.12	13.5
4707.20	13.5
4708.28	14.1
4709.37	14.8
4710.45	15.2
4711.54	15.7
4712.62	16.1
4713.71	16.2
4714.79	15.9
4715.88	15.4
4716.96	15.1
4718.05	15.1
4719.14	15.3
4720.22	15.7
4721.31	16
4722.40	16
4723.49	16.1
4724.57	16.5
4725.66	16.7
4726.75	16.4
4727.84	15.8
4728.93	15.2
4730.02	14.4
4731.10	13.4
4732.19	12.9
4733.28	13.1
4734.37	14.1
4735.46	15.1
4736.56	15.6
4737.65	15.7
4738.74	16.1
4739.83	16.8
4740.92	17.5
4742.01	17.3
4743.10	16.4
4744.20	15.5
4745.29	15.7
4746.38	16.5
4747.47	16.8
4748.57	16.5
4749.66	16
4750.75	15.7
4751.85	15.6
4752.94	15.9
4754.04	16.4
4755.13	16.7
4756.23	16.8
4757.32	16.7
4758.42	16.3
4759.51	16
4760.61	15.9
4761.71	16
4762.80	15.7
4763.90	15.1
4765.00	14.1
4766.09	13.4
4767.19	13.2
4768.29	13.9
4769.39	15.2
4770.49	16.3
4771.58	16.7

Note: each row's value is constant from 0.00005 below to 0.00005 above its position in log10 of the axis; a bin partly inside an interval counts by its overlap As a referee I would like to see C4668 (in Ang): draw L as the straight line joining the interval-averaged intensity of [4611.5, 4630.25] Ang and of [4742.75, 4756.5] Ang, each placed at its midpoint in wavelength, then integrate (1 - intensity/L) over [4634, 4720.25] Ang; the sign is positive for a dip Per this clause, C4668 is 6.3 Ang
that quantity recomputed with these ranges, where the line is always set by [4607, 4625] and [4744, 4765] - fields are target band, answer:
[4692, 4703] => 0.8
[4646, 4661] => 1.2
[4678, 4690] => 0.6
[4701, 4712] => 1.0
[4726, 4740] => 1.0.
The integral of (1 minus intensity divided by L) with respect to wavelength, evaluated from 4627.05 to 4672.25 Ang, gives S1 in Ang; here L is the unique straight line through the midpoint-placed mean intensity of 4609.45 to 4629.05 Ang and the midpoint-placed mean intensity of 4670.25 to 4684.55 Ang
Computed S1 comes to 1.9 Ang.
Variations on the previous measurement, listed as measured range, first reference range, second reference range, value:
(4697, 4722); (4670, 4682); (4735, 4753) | 0.6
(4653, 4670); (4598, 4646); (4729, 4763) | 0.6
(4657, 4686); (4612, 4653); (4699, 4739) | 0.5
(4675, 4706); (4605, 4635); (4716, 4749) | 1.5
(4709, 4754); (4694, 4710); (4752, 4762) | -0.4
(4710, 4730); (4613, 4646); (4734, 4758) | 0.4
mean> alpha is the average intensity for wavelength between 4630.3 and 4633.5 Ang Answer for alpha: 15.2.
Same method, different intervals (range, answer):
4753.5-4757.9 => 16.7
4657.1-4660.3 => 15.6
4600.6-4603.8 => 15.3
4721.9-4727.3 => 16.3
